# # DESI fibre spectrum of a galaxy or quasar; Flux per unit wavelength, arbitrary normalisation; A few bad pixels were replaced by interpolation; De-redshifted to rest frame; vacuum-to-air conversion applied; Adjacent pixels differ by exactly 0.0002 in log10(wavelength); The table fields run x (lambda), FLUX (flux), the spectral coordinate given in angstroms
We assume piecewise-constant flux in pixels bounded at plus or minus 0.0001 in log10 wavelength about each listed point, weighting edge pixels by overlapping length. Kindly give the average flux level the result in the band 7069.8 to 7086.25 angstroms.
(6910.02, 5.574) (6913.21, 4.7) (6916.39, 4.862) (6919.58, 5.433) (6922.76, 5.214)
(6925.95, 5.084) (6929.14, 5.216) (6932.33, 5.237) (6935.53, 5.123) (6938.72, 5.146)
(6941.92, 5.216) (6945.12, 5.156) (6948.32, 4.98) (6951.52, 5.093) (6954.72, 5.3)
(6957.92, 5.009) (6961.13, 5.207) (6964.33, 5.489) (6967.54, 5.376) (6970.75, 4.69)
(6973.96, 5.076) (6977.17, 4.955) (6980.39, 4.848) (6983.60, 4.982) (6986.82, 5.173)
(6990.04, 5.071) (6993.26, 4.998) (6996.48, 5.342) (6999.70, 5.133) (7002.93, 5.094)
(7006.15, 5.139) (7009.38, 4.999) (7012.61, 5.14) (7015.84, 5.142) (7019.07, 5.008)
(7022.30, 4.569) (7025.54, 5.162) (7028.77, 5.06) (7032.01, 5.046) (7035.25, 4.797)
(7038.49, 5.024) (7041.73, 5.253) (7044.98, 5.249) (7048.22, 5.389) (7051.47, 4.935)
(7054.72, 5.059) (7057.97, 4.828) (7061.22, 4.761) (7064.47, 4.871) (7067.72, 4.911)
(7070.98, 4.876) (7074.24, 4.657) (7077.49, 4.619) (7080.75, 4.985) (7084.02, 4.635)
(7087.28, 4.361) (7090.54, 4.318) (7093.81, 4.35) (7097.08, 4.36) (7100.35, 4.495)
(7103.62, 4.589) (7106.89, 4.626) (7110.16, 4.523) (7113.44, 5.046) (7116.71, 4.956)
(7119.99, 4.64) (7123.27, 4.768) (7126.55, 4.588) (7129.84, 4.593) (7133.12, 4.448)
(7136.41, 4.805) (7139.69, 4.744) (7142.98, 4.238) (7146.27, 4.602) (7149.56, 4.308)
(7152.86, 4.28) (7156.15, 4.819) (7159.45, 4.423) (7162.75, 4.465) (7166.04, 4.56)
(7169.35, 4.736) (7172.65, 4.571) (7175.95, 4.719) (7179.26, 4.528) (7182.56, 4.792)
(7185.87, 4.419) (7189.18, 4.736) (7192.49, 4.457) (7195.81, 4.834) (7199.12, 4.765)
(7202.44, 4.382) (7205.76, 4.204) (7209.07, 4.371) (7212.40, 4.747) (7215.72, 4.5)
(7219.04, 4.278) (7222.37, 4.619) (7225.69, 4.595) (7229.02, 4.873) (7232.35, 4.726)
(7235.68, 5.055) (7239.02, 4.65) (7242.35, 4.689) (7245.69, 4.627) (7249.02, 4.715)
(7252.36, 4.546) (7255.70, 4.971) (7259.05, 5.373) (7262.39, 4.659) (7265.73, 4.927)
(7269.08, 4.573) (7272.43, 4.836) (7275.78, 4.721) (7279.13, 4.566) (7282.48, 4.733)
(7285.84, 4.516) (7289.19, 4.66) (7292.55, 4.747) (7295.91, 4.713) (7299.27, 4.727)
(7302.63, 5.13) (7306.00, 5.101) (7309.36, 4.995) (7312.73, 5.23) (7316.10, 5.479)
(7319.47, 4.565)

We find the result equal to 4.74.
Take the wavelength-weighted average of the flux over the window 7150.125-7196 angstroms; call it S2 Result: 4.58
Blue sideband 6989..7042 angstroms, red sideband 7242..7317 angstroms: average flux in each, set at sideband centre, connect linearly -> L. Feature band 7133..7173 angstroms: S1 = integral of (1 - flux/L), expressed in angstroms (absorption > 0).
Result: 3.22 angstroms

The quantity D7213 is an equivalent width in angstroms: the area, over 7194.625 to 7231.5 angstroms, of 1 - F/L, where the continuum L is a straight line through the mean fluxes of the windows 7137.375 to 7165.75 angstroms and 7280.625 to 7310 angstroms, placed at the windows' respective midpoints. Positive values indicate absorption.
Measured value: 0.5 angstroms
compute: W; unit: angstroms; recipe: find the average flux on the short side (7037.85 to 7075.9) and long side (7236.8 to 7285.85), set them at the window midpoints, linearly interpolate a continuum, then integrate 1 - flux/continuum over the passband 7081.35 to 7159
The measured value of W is 5.4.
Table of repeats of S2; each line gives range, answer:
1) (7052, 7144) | 4.67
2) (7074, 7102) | 4.52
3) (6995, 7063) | 5.05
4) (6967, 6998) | 5.04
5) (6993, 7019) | 5.12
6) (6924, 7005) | 5.12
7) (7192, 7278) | 4.68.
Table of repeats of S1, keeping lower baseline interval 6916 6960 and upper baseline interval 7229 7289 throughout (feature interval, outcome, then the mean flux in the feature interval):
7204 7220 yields 1.3 angstroms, 4.43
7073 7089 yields 1.1 angstroms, 4.65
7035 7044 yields -0.1 angstroms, 5.07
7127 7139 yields 0.7 angstroms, 4.62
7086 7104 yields 2.0 angstroms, 4.4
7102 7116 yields 0.7 angstroms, 4.72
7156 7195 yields 2.1 angstroms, 4.6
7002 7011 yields 0.0 angstroms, 5.08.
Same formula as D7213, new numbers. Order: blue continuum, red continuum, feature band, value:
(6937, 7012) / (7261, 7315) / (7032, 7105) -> 3.3 angstroms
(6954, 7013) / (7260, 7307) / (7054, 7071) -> 0.5 angstroms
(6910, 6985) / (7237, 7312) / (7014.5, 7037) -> 0.3 angstroms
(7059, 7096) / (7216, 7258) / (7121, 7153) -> 0.9 angstroms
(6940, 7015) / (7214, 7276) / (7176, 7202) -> 0.9 angstroms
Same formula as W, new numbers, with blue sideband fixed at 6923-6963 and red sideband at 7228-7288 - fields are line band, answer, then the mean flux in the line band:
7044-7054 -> -0.3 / 5.18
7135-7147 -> 0.8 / 4.6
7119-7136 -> 1.0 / 4.62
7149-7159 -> 0.8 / 4.48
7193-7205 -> 0.6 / 4.6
